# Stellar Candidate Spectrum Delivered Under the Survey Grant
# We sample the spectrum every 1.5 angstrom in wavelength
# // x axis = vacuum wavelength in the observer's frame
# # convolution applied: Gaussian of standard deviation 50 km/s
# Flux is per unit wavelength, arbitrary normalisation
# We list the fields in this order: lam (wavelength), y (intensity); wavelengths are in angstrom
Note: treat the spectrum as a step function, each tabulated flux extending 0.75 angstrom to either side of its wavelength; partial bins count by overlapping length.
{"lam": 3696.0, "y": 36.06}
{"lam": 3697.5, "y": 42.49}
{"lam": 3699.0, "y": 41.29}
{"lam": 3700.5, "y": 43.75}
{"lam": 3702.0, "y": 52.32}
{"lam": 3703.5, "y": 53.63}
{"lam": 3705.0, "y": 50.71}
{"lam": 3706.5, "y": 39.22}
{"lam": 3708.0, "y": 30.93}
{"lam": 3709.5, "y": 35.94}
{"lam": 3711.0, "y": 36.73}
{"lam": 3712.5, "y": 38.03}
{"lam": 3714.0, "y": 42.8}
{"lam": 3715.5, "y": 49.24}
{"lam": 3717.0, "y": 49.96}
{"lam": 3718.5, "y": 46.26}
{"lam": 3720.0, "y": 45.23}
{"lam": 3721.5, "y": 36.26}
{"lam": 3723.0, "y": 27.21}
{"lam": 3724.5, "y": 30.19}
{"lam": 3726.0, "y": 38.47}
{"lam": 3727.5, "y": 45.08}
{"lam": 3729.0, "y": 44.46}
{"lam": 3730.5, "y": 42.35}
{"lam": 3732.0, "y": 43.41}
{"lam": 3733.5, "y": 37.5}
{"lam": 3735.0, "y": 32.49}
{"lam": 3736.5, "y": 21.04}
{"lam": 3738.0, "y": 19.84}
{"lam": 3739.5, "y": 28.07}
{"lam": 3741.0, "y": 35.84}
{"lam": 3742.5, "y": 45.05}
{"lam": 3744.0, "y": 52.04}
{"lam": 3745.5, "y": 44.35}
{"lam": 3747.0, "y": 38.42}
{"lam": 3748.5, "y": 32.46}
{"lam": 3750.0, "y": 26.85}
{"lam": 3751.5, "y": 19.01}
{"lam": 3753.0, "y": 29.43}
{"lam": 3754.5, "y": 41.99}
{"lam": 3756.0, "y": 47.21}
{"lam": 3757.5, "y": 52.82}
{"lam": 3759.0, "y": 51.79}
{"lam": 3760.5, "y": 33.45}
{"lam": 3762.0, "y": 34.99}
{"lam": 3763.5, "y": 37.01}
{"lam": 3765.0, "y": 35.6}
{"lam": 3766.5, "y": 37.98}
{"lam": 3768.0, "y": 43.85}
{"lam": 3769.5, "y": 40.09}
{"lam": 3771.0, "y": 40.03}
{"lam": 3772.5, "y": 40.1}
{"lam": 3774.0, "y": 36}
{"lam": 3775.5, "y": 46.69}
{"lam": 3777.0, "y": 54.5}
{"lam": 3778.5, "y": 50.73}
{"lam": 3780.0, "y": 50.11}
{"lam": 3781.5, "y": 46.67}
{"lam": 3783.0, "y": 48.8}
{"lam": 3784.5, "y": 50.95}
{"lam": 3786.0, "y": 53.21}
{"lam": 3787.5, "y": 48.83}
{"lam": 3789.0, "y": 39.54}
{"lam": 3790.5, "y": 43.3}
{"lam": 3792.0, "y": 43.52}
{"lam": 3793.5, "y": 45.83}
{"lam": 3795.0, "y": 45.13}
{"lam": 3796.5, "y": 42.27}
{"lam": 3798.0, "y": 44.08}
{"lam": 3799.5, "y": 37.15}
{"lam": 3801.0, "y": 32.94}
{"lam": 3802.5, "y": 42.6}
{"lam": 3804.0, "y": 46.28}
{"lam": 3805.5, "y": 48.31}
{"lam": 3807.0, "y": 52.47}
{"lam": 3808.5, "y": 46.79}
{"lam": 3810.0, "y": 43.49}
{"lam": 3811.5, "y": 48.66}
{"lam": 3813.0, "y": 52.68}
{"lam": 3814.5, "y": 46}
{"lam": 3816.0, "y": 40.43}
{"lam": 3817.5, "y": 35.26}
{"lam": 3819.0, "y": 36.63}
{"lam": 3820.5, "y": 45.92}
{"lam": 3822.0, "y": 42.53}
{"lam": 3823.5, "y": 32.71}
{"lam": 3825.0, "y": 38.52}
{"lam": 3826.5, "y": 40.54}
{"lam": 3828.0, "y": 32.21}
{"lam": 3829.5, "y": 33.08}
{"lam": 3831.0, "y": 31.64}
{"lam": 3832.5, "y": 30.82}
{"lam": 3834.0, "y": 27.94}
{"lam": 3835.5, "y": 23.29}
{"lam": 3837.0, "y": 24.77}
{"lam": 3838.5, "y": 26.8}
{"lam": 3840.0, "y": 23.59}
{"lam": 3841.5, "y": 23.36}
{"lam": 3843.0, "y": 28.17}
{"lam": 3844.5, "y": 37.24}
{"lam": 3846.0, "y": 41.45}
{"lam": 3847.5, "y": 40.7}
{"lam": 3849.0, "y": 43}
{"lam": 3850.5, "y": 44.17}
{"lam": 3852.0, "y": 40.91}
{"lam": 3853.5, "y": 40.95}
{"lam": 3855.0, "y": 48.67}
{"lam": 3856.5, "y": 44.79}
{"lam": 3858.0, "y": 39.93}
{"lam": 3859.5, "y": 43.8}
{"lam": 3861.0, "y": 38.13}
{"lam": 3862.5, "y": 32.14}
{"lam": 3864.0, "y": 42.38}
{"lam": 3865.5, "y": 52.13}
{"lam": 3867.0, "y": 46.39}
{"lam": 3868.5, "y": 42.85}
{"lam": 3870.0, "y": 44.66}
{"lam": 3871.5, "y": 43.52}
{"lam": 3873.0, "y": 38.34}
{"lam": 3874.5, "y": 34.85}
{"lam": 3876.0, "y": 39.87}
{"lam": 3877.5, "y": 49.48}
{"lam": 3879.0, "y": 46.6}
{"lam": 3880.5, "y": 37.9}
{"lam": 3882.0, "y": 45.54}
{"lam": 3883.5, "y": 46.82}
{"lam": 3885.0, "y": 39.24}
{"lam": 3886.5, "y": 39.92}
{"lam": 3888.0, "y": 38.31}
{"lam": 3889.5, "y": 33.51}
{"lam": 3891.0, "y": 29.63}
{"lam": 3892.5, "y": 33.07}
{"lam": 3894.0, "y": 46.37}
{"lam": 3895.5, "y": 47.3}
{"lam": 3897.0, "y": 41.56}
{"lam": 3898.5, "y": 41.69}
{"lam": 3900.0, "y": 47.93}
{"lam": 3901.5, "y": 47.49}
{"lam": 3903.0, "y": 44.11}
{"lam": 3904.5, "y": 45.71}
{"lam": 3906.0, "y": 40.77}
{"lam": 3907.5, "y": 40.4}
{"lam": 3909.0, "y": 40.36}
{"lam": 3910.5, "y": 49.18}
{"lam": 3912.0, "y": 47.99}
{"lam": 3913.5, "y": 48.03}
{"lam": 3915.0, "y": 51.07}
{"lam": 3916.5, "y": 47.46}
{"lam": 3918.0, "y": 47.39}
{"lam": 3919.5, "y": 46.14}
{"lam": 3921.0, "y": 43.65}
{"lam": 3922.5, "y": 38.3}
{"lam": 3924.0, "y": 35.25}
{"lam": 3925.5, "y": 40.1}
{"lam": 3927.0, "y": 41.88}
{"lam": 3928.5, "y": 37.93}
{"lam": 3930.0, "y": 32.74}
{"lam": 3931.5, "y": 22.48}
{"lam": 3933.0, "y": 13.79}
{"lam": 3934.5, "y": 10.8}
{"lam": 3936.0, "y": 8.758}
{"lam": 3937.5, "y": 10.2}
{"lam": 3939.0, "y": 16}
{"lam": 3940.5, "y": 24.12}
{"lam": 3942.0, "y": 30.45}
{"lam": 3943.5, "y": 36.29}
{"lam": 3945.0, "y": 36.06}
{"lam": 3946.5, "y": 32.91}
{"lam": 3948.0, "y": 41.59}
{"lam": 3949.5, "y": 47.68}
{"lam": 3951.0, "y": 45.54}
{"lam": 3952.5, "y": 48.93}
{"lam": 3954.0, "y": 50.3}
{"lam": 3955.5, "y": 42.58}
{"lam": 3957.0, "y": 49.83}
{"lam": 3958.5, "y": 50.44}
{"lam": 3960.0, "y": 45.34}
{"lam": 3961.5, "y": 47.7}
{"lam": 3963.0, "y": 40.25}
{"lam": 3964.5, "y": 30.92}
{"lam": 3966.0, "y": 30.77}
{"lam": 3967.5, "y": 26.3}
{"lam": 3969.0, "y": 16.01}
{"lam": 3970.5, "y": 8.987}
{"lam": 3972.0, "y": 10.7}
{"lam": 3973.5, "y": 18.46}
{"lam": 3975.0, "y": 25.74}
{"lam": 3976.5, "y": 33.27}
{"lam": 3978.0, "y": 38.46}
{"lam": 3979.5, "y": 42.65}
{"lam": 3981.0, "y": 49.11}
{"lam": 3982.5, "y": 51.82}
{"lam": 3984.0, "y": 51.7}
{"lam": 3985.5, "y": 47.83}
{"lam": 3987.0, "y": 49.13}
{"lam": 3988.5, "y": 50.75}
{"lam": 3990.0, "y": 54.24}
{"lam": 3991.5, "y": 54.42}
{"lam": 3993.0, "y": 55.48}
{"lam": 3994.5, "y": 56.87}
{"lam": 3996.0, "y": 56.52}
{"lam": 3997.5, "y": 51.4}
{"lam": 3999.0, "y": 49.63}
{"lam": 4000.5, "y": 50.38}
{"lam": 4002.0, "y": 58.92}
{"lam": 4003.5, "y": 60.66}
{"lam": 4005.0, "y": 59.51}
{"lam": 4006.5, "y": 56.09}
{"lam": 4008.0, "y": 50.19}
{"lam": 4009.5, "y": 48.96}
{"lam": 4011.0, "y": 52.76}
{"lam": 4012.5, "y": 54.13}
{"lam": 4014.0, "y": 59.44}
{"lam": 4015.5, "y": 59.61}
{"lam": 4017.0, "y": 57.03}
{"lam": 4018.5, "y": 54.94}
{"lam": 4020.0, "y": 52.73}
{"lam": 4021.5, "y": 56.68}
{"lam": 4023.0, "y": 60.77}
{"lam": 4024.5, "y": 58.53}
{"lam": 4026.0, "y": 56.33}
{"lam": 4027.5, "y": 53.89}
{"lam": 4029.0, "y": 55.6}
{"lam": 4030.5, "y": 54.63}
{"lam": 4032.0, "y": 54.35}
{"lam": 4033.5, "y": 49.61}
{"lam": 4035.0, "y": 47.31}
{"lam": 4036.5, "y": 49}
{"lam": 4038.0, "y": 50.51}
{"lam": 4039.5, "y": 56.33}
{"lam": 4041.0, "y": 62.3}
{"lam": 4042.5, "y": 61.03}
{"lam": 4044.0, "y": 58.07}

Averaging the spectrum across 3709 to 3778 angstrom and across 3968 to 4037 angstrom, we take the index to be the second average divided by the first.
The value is 1.25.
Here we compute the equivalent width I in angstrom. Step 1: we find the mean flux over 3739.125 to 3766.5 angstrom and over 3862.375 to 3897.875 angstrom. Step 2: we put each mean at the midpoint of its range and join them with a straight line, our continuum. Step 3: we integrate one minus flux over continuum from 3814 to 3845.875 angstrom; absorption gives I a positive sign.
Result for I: 5.3 angstrom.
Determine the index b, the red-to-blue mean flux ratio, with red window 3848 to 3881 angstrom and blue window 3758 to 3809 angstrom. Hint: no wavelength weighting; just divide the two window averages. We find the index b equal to 1.0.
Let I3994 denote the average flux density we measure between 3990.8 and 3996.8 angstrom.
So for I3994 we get 55.8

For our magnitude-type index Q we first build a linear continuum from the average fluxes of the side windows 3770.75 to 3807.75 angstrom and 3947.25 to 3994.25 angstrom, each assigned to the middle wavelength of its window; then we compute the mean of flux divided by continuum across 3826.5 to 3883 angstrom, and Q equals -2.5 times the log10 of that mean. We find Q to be 0.146 mag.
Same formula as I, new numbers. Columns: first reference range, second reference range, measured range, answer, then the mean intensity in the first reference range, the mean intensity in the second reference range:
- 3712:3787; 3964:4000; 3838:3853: 1.9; 40.4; 40.2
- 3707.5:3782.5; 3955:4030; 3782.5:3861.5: 3.1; 39.4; 47.1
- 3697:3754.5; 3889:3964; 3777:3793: -3.8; 38.7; 38.8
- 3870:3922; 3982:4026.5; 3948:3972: 5.6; 43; 54.6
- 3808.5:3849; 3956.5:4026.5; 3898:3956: 6.4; 36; 46.8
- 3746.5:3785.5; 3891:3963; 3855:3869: -1.0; 41.2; 39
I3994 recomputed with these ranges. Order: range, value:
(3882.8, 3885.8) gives 42.9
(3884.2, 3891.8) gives 36.2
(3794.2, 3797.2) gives 43.8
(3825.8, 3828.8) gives 36.3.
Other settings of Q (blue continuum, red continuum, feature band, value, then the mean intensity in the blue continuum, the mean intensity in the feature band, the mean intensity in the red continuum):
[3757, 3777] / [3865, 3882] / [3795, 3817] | -0.06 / 41.2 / 44.5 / 43.3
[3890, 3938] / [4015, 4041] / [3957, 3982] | 0.37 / 38.2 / 32.9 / 54.8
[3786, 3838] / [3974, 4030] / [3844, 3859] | 0.01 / 40.3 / 42.3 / 52.2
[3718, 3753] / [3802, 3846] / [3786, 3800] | -0.19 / 36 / 43.9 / 37.4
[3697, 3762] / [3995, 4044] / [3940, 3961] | 0.22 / 39.4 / 41.9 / 55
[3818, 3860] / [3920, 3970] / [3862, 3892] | -0.17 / 36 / 41.2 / 34.1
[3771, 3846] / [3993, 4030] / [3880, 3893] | 0.20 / 40.5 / 38.3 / 55.5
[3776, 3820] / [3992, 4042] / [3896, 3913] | 0.13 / 45.4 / 44.4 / 54.9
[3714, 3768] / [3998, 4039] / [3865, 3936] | 0.17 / 38.2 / 40.5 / 54.5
